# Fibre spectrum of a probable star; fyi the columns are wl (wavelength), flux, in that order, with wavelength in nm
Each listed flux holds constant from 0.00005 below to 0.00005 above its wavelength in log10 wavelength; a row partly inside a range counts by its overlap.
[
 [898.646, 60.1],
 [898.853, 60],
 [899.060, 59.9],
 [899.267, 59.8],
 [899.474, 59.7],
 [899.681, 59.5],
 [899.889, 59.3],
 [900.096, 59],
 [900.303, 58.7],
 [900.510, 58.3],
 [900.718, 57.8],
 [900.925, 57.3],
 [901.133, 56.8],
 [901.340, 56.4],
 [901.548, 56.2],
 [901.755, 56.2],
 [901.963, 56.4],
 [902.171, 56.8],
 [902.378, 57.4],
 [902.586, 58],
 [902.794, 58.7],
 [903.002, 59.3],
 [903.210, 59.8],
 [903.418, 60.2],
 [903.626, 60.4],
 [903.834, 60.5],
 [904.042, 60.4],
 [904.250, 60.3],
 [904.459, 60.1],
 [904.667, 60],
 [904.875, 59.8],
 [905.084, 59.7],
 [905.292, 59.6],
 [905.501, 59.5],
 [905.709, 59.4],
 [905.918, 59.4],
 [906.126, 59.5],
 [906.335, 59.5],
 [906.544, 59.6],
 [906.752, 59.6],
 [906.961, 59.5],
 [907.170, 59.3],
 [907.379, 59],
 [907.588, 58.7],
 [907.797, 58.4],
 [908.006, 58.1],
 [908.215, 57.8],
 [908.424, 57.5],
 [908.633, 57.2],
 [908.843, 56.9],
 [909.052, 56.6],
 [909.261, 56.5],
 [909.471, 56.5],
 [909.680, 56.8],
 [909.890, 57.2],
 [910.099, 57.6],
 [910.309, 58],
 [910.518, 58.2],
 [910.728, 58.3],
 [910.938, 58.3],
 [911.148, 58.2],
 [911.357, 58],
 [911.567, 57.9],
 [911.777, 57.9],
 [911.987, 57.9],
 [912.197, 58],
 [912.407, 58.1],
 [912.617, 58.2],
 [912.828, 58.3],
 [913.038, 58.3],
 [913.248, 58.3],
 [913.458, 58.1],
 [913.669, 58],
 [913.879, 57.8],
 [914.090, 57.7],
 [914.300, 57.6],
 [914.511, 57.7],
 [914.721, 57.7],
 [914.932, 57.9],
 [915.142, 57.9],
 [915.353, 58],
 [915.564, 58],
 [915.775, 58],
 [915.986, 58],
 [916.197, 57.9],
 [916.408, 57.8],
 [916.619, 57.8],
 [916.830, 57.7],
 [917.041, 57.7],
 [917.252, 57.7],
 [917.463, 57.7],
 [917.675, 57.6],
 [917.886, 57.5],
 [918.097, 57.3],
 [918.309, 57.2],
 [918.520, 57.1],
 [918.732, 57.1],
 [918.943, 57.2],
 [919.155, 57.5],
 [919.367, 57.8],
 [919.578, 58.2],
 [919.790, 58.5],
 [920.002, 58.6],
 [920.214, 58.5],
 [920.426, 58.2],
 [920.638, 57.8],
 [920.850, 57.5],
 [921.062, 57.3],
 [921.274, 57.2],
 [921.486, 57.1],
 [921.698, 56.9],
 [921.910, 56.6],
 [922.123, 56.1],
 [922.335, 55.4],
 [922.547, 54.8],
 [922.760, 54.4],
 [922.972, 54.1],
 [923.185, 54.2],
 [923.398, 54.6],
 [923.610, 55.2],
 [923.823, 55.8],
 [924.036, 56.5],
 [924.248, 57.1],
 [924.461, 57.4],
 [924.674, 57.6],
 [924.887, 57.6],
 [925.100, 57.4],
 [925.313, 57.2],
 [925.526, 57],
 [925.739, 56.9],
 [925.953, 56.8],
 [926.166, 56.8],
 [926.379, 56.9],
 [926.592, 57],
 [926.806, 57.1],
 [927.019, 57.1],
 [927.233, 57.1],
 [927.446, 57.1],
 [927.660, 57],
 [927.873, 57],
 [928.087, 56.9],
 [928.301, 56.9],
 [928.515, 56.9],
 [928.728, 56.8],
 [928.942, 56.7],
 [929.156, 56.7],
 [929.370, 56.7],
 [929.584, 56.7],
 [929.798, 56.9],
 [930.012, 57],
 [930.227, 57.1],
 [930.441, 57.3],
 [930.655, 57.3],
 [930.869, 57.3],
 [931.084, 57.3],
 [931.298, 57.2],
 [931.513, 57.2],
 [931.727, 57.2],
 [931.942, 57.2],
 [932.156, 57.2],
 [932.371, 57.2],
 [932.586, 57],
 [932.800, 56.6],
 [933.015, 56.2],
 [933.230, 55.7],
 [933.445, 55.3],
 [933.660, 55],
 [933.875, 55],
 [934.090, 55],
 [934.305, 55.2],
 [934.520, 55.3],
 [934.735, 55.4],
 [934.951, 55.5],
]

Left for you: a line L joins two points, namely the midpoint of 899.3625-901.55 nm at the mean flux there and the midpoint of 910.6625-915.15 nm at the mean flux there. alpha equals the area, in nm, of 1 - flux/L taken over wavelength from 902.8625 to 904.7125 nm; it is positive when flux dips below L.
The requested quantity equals -0.062 nm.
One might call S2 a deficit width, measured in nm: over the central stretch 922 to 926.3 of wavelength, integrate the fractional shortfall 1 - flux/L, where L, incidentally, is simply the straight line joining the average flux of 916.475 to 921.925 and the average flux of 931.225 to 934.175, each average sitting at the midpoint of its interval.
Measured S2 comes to 0.08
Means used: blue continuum 57.6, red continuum 56.4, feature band 56.1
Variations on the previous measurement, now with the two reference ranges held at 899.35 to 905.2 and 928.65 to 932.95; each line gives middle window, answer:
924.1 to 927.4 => 0.01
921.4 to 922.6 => 0.03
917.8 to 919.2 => 0.01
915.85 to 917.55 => 0.00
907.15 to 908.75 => 0.00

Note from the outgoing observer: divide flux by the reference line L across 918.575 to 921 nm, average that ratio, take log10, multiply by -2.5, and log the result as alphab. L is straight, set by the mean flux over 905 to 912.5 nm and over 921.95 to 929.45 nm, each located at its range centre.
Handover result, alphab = -0.01 mag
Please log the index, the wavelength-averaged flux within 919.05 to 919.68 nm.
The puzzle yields 57.9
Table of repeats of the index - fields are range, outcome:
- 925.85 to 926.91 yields 56.9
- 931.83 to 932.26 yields 57.2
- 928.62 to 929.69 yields 56.8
